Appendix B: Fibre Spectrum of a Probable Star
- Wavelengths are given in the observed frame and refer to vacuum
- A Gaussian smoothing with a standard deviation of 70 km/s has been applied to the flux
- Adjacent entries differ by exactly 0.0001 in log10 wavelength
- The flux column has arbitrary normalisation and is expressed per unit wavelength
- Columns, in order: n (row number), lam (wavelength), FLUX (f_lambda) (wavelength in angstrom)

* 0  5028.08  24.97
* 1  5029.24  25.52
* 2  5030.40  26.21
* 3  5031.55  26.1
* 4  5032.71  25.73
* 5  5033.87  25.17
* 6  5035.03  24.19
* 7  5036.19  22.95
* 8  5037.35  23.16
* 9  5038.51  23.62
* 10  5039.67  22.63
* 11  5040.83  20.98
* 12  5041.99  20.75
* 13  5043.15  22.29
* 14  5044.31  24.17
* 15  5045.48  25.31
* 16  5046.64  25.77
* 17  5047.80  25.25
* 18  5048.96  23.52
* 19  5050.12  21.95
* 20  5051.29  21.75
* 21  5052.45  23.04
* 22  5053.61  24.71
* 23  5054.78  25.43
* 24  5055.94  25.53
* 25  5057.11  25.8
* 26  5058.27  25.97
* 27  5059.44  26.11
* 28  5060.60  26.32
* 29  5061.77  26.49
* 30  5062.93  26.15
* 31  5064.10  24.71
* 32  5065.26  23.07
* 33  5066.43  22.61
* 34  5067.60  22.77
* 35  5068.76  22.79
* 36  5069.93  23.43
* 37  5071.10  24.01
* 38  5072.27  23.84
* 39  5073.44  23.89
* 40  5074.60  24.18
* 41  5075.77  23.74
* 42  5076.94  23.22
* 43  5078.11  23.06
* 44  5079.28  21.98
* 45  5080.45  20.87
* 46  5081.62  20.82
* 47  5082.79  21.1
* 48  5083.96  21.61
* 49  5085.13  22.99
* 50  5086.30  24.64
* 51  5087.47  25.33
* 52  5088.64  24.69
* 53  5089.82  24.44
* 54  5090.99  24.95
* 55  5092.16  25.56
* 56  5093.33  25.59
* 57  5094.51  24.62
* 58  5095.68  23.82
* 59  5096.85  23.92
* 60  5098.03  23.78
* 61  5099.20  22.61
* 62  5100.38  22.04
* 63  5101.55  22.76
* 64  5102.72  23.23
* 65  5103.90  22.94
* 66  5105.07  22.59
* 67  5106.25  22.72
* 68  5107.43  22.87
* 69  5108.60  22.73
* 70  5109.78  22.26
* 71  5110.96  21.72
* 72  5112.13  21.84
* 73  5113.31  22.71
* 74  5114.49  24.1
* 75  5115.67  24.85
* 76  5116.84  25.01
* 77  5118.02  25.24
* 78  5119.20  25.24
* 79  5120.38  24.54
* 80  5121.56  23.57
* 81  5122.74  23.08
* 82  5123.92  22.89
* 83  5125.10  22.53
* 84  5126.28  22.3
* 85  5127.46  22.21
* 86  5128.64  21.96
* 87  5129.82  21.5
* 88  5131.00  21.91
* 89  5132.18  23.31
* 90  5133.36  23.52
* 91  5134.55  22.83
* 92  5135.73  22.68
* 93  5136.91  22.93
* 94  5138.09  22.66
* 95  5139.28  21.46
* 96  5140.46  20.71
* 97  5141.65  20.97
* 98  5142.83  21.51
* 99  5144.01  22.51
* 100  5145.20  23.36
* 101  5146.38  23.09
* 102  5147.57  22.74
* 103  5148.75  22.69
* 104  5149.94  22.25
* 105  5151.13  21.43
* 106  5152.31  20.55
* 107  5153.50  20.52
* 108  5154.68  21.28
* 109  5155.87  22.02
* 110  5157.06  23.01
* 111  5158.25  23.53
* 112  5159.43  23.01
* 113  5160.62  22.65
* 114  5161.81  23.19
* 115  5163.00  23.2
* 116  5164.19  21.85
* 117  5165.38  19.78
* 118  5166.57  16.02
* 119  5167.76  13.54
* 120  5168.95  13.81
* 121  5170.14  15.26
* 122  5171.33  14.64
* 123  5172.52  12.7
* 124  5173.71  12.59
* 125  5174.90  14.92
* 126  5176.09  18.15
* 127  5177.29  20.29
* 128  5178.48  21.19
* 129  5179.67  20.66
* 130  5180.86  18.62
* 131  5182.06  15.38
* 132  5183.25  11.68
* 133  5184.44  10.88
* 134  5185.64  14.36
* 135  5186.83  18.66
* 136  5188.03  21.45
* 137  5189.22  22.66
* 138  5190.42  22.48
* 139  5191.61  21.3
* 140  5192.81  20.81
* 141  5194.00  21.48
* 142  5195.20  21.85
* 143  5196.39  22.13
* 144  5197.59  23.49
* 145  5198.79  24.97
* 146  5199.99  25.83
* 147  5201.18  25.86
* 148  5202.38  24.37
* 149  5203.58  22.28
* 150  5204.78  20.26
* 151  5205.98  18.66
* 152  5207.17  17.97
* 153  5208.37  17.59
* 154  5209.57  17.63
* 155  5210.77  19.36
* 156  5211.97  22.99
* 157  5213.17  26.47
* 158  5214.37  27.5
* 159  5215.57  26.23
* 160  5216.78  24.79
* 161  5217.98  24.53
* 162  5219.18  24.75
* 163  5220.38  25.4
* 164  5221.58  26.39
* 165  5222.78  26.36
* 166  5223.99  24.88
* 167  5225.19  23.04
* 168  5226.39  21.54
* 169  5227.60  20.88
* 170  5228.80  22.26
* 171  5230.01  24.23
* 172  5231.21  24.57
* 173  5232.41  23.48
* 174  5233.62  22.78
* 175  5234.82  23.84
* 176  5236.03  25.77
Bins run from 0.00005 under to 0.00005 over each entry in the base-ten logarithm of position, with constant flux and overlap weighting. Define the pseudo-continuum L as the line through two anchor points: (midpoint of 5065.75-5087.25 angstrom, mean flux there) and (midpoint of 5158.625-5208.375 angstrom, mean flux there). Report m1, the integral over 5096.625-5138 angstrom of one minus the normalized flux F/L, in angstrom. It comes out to -2.8 angstrom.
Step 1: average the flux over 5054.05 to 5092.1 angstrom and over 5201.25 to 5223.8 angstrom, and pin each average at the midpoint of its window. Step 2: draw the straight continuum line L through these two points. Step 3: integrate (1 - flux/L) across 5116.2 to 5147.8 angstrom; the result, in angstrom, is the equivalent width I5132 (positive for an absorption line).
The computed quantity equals 1.0 angstrom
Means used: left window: 24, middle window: 22.8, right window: 23.1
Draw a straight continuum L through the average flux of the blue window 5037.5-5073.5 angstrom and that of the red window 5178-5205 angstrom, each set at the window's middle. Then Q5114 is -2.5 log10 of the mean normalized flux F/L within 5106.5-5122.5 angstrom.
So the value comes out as -0.050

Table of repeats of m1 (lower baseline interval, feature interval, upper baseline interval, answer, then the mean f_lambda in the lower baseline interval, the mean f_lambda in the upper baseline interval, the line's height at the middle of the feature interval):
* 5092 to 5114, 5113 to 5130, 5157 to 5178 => -1.4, 23.1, 18.3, 21.8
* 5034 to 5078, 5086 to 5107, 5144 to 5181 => -1.4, 24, 19.8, 22.4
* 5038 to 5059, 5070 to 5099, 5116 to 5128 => 0.2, 23.8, 23.7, 23.8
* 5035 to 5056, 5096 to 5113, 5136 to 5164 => 0.0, 23.5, 22.2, 22.8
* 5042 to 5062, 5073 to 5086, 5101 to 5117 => 0.7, 24.5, 23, 23.8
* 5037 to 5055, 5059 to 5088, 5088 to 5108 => 0.0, 23.4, 23.7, 23.5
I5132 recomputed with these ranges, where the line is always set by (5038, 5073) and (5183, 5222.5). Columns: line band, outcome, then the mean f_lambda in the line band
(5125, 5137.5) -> 0.22 angstrom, 22.5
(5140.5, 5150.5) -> 0.18 angstrom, 22.3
